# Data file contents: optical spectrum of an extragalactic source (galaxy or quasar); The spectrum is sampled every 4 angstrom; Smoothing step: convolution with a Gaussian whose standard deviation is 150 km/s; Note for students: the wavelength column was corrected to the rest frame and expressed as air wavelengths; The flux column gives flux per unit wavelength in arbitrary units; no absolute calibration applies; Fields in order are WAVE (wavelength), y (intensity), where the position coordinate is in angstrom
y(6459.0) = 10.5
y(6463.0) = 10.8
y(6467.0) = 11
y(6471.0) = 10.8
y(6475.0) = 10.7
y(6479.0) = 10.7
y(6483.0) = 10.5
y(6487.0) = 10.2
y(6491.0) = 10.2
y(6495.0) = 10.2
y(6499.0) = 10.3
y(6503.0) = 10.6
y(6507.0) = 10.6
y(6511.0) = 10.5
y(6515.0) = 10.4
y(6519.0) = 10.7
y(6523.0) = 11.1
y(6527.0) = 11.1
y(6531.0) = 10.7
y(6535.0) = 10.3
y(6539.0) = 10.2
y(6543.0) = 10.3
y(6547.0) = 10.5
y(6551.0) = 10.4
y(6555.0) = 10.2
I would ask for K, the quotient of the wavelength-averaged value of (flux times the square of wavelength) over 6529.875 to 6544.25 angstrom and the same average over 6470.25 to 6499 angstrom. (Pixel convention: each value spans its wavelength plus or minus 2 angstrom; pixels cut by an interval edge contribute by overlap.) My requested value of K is 1.01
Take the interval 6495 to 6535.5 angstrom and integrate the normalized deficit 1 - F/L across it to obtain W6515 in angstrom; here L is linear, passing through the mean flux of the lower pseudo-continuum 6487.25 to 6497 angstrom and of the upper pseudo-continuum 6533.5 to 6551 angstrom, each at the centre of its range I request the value -1.4 angstrom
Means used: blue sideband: 10.2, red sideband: 10.3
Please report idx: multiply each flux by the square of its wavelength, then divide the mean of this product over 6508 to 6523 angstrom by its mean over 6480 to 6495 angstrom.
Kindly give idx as 1.04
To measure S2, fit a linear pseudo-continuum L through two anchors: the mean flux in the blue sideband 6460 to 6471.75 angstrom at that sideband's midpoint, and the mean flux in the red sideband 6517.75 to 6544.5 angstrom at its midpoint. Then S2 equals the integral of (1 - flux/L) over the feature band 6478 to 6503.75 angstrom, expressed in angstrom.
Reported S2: 1.0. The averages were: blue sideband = 10.8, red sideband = 10.6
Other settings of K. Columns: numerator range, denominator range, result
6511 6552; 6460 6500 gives 1.02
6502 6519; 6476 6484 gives 1.00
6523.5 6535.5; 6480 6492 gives 1.06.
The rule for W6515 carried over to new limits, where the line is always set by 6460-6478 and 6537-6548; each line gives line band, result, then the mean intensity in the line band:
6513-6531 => -0.6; 10.8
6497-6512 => 0.1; 10.5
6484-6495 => 0.5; 10.2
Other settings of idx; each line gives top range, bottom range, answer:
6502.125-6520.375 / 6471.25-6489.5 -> 1.01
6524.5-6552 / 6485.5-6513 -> 1.03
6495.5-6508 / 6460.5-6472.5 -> 0.97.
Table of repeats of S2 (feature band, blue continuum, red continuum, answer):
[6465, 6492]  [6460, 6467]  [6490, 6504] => -0.02 angstrom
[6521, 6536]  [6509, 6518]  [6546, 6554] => -0.55 angstrom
